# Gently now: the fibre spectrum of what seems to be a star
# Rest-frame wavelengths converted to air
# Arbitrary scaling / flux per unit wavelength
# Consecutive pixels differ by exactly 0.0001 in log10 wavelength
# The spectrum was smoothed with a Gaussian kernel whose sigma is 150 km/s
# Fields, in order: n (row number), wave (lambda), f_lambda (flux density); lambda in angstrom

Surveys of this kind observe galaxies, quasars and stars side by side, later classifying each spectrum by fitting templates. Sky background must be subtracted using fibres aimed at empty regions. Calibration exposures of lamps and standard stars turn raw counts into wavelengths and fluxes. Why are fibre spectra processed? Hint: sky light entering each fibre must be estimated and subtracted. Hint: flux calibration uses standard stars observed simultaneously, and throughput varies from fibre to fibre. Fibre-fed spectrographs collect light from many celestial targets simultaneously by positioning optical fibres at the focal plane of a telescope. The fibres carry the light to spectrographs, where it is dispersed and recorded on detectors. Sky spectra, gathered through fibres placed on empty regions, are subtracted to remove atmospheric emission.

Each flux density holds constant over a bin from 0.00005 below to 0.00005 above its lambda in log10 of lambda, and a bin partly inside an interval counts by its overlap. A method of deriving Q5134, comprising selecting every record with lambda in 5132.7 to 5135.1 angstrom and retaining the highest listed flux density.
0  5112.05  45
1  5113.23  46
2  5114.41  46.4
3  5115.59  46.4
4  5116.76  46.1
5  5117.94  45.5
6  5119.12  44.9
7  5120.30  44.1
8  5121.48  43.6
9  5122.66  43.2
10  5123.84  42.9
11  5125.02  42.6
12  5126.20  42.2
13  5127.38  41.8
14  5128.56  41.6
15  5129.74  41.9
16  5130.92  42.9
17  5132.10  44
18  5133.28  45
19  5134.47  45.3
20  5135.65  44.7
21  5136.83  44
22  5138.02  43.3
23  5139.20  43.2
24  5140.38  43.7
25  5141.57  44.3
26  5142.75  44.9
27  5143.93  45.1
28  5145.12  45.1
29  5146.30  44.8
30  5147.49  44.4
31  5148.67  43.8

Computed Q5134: 45.3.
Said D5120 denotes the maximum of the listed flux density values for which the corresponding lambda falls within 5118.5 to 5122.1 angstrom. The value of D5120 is 44.9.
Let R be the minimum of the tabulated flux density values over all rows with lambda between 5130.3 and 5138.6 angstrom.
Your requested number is 42.9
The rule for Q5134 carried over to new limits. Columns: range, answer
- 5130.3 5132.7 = 44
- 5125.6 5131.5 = 42.9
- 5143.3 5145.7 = 45.1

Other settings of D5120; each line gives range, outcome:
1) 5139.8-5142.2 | 44.3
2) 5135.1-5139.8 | 44.7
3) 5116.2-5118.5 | 46.1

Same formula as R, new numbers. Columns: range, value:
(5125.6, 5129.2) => 41.6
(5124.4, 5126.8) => 42.2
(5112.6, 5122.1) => 43.6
